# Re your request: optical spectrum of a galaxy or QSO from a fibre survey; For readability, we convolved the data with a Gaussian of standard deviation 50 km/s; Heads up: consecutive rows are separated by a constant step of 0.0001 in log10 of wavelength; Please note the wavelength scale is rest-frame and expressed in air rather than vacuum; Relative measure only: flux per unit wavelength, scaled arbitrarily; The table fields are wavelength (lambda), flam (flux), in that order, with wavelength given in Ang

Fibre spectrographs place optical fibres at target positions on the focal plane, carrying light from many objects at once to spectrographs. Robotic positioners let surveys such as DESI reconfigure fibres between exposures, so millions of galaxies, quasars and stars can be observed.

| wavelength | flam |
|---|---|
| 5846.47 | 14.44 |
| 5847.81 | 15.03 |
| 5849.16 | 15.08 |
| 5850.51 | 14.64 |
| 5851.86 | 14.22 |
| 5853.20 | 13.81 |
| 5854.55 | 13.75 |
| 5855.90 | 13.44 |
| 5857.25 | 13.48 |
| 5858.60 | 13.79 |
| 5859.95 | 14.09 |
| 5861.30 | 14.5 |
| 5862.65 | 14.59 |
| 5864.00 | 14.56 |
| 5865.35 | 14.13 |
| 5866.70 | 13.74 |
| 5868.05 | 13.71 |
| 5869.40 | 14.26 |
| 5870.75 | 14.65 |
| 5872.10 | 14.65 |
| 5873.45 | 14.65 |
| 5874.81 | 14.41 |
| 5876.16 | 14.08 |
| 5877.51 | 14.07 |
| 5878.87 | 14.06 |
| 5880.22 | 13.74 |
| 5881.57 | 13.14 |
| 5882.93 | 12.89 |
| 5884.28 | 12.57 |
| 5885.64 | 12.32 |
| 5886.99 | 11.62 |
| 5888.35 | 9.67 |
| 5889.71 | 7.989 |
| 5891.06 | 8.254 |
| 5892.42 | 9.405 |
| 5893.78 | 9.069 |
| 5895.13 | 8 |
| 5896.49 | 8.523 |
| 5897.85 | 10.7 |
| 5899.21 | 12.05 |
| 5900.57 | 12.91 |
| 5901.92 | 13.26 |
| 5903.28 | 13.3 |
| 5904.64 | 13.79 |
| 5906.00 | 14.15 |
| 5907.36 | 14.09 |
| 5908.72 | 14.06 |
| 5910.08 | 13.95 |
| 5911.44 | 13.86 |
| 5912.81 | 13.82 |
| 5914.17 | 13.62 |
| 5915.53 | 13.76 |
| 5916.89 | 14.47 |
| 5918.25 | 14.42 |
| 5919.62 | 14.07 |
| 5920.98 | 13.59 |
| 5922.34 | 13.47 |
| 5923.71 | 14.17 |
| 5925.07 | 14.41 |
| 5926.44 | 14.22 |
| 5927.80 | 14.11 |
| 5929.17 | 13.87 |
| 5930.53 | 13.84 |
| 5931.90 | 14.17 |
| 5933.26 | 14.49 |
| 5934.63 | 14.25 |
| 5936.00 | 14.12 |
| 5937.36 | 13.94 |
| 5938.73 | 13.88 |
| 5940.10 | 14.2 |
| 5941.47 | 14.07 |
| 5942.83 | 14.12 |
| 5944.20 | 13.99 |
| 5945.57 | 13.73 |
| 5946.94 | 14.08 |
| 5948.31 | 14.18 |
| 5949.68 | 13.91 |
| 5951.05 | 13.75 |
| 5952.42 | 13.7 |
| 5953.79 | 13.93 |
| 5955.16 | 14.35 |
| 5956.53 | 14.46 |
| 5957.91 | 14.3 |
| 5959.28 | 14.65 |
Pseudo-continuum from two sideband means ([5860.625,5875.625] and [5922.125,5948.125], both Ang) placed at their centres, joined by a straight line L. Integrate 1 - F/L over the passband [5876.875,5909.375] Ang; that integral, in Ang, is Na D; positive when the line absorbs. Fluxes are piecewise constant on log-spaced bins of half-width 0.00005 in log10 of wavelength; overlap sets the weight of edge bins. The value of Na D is 5.5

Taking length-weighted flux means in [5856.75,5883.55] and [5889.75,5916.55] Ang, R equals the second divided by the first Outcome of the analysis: 0.86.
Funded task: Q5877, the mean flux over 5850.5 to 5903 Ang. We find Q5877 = 12.7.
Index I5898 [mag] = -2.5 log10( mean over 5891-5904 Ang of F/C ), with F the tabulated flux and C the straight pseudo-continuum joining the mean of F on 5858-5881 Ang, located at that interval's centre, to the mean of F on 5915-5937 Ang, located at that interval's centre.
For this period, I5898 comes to 0.31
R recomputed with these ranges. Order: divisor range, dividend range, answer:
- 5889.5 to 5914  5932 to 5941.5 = 1.19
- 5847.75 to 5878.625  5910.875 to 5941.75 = 0.99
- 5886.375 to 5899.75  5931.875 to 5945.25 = 1.49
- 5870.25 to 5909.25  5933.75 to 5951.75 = 1.14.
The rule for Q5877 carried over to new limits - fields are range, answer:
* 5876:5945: 13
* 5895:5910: 12.5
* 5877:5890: 12.3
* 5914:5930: 14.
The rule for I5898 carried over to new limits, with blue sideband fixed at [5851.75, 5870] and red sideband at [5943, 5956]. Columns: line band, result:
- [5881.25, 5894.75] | 0.305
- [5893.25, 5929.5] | 0.070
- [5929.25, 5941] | -0.010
